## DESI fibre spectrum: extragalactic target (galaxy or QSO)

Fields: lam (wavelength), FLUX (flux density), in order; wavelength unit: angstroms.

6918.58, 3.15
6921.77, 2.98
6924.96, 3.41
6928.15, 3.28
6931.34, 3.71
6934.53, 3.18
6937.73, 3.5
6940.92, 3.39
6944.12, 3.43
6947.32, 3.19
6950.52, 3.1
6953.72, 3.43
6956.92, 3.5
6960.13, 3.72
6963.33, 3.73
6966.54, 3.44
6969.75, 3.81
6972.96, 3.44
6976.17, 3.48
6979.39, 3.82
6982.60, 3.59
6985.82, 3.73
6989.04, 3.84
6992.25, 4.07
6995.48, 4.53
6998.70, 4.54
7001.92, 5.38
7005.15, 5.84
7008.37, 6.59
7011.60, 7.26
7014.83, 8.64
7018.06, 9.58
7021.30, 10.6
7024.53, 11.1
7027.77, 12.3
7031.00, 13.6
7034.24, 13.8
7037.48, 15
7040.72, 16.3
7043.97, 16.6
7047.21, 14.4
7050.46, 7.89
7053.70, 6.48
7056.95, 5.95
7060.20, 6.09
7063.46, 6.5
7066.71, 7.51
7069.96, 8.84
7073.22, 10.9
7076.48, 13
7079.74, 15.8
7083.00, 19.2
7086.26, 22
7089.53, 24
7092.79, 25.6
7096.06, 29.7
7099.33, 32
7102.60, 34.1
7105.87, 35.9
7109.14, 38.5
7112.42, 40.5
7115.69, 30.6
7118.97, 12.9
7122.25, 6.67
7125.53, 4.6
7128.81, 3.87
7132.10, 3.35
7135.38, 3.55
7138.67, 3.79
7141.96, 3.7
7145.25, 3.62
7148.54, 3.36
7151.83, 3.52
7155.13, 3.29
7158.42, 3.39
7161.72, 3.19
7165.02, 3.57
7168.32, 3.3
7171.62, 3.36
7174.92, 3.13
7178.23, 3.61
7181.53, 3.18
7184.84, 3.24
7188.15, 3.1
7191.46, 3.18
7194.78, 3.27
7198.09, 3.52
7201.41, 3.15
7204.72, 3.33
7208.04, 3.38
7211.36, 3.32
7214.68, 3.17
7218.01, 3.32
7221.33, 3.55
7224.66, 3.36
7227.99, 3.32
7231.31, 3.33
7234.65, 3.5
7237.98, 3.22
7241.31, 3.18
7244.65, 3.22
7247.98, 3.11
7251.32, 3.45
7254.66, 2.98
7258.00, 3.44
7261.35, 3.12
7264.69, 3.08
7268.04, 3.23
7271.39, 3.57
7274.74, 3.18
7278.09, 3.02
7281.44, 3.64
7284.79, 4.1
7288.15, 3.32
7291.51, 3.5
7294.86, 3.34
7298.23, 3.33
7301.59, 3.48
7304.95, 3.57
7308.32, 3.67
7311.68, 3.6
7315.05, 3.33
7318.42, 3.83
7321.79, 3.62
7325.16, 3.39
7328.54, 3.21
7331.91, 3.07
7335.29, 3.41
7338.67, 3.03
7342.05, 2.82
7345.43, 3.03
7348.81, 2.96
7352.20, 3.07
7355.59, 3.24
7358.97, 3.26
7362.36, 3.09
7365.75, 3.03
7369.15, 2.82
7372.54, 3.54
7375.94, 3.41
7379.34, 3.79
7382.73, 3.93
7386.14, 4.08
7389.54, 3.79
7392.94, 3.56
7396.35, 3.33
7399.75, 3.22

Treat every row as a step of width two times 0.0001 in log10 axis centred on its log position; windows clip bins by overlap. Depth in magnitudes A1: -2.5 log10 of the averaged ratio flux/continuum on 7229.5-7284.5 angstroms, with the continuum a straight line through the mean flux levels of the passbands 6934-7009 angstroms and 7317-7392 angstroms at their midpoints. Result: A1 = 0.062 mag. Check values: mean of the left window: 3.91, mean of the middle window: 3.29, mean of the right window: 3.34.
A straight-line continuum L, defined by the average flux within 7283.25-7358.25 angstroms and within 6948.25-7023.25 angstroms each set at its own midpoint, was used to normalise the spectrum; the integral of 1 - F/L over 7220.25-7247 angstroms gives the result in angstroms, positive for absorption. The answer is 3.2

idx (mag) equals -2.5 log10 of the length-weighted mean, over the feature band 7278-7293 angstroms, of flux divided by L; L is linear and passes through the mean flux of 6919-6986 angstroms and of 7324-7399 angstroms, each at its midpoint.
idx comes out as -0.07 mag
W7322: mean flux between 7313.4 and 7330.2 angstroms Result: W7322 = 3.48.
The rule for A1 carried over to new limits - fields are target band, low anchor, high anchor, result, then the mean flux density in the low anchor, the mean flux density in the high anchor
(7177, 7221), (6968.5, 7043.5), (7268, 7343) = 0.44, 7.77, 3.41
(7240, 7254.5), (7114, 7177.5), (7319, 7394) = 0.37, 5.61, 3.33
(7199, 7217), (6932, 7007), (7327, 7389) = 0.07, 3.82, 3.28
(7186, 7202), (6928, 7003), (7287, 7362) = 0.07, 3.7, 3.32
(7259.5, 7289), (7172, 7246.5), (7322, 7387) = -0.03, 3.3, 3.27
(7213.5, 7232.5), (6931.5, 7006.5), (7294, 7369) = 0.03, 3.8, 3.28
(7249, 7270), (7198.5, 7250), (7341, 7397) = 0.03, 3.3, 3.34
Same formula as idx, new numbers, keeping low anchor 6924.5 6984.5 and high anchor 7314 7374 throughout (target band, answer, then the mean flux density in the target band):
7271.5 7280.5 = 0.009 mag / 3.23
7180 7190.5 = 0.049 mag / 3.17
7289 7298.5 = -0.049 mag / 3.39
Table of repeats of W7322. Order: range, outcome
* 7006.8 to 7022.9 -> 8.53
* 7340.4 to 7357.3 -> 3.03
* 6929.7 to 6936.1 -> 3.45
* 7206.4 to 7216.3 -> 3.29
